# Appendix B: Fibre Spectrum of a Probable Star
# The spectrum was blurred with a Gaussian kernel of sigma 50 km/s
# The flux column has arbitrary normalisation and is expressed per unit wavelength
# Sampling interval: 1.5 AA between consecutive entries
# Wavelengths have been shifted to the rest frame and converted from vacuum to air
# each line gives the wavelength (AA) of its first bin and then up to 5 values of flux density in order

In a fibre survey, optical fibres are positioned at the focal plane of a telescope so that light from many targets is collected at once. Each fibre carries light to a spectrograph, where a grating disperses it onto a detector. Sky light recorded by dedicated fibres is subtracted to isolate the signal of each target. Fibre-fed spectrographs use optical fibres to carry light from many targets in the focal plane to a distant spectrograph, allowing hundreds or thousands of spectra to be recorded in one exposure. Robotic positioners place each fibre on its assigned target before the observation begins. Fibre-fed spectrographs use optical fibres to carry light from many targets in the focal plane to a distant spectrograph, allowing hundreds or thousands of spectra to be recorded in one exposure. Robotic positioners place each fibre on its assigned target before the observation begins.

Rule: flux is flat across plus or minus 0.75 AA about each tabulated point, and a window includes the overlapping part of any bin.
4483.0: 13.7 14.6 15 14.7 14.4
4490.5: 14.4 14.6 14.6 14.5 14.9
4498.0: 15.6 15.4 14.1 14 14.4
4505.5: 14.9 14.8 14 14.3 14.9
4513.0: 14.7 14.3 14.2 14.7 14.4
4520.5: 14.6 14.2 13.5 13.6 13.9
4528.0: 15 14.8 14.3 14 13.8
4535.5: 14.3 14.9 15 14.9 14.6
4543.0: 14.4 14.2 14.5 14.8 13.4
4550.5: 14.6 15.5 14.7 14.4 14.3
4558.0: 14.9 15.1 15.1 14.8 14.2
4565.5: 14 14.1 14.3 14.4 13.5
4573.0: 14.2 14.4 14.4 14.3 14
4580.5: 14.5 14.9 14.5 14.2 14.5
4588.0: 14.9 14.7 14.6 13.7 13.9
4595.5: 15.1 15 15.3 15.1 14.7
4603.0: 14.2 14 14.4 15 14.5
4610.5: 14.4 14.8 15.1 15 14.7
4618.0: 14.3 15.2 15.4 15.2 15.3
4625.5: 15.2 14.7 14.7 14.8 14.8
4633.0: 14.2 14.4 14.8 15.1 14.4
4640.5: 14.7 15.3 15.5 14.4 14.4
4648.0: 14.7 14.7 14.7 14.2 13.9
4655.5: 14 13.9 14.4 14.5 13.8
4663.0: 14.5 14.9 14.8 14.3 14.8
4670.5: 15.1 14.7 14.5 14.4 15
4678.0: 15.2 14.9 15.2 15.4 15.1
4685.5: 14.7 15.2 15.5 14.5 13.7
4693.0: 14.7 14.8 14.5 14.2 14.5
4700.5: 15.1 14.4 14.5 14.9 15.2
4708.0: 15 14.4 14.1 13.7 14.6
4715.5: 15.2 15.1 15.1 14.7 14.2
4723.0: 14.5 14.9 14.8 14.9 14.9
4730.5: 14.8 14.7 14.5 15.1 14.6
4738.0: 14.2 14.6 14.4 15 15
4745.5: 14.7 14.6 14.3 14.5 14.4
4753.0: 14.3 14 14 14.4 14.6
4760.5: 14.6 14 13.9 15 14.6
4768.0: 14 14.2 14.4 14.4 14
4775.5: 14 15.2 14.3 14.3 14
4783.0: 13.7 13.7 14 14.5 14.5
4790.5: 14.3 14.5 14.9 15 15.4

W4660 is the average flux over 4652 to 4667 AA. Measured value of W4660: 14.3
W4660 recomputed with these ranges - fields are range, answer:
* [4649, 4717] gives 14.6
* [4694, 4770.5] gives 14.6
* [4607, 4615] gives 14.8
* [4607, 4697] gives 14.7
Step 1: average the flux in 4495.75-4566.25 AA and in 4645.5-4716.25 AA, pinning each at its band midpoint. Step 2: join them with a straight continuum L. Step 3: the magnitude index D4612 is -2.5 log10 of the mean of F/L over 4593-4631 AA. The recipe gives -0.02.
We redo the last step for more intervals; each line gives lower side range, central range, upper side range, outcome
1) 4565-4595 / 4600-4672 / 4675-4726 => -0.01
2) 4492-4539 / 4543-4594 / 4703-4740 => 0.01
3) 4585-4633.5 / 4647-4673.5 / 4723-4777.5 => 0.01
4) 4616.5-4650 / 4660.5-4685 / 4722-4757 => 0.00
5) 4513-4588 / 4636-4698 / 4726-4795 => -0.02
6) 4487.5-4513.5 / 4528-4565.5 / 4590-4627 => 0.01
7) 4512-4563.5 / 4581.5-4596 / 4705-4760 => 0.00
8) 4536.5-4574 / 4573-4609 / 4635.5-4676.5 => 0.00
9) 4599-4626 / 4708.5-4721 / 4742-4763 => -0.01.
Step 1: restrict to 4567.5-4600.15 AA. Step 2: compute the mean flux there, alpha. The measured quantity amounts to 14.5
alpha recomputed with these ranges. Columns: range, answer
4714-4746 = 14.8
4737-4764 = 14.4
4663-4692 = 14.8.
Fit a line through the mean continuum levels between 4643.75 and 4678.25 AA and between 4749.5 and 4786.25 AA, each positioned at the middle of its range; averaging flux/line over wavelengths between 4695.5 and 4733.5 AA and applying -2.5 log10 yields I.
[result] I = -0.02 mag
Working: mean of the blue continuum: 14.5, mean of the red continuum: 14.3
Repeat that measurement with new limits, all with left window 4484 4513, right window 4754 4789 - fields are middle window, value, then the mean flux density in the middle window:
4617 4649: -0.03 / 14.8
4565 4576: 0.03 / 14.2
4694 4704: -0.02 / 14.6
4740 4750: -0.03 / 14.7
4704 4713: -0.02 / 14.6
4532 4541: 0.01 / 14.5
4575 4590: 0.00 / 14.5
